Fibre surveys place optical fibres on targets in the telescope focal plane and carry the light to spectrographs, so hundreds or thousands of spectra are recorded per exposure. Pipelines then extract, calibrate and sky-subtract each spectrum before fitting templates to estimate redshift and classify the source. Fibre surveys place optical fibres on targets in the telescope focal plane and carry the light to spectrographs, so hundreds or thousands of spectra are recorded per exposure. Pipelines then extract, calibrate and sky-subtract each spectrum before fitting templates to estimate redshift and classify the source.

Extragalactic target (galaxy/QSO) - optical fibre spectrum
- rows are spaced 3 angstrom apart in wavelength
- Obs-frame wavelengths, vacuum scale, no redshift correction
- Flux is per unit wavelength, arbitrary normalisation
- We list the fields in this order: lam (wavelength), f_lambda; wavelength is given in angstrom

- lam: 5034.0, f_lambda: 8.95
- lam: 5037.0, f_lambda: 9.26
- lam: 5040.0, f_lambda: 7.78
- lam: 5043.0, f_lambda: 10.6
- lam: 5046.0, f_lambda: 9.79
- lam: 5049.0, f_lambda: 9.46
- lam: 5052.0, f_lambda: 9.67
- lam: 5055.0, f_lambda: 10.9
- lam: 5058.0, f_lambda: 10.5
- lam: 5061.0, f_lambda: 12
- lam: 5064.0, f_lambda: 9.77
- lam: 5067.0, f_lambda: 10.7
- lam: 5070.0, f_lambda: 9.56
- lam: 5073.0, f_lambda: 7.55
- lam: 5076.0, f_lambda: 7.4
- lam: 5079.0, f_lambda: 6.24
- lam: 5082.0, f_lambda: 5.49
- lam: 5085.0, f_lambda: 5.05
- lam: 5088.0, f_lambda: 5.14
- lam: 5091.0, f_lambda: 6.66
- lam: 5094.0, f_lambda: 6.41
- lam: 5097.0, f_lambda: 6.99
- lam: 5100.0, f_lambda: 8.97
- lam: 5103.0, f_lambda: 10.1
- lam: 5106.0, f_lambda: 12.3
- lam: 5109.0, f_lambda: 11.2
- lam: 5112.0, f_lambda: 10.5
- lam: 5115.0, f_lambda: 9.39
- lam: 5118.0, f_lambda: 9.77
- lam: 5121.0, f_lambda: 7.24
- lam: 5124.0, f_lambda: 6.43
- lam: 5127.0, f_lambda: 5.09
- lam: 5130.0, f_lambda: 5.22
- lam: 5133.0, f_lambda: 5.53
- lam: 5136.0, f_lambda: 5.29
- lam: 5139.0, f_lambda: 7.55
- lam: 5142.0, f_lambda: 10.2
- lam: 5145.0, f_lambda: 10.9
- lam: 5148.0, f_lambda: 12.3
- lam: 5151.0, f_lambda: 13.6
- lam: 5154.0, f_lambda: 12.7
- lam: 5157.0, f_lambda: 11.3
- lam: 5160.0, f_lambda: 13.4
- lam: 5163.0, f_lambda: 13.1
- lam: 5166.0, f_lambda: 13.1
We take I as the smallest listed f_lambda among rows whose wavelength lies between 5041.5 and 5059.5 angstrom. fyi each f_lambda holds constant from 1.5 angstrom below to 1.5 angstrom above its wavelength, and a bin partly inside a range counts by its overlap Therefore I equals 9.46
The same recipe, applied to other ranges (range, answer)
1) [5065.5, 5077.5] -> 7.4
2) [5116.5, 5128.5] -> 5.09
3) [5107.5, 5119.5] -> 9.39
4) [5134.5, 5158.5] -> 5.29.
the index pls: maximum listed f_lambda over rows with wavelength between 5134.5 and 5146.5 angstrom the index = 10.9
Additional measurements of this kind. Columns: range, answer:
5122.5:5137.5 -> 6.43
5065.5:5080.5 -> 10.7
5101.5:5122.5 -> 12.3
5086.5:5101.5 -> 8.97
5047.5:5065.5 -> 12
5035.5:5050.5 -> 10.6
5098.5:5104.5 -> 10.1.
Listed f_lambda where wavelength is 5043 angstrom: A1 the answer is 10.6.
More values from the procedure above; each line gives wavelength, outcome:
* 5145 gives 10.9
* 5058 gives 10.5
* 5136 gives 5.29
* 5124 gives 6.43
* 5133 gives 5.53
